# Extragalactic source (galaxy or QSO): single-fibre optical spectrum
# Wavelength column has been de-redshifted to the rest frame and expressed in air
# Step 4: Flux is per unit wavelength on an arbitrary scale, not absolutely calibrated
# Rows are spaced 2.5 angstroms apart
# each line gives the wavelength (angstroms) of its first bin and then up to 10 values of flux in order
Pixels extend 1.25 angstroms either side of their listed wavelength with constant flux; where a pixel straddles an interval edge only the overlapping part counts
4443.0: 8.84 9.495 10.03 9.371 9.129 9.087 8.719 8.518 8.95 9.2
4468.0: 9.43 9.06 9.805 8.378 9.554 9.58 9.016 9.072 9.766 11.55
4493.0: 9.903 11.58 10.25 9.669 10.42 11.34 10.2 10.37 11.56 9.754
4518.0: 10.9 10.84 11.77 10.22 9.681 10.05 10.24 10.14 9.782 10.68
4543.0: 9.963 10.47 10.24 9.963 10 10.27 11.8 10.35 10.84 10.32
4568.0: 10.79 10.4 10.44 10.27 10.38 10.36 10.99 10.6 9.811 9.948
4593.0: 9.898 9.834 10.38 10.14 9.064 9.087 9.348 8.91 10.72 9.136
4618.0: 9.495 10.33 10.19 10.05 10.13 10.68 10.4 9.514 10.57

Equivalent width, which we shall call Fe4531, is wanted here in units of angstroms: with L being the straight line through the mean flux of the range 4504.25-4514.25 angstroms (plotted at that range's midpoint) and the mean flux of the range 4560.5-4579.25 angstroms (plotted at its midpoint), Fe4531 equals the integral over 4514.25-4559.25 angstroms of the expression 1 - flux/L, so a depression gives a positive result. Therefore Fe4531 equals 1.3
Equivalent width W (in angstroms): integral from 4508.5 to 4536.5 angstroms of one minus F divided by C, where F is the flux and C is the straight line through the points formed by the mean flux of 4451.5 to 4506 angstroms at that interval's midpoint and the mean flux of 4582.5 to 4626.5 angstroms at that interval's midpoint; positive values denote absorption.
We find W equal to -2.31 angstroms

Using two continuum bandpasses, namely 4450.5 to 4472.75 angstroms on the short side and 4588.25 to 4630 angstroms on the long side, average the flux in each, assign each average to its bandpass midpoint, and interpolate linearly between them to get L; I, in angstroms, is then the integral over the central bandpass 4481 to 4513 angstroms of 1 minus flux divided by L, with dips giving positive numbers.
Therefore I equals -3.63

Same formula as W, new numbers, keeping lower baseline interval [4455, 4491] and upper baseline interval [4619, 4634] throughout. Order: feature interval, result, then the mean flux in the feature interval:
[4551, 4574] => -1.6 angstroms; 10.6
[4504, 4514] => -1.4 angstroms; 10.8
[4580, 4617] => 0.8 angstroms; 9.87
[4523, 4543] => -1.1 angstroms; 10.2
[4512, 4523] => -1.5 angstroms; 10.9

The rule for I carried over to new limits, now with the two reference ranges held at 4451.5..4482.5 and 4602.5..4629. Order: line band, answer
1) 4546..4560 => -1.5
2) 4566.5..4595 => -2.3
